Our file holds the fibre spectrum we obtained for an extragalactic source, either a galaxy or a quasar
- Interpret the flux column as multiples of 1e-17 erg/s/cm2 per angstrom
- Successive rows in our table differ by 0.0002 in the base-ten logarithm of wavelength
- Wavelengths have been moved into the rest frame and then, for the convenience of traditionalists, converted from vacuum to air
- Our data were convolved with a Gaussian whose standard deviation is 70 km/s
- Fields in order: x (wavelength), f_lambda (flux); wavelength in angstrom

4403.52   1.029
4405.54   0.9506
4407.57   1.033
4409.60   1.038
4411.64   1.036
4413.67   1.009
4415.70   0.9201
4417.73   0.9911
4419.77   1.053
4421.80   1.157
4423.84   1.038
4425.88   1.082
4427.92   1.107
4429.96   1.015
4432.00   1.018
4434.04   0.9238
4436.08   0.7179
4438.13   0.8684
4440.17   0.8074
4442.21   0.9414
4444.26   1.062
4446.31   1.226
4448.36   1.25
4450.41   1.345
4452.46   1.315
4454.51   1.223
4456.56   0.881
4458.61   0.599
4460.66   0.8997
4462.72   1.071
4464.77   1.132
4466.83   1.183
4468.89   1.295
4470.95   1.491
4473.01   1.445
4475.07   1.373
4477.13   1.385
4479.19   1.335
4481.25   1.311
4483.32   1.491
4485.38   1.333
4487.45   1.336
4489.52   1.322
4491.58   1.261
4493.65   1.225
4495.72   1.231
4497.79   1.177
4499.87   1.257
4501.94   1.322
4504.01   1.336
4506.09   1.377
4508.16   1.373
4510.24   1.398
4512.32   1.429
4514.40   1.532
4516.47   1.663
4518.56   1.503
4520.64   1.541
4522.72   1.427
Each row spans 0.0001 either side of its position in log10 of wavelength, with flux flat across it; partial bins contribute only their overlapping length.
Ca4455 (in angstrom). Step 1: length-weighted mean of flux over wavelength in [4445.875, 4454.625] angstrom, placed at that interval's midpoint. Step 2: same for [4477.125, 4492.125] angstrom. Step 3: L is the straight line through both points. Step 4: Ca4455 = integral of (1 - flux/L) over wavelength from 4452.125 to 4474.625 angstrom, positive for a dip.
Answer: 2.9 angstrom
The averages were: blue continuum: 1.28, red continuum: 1.35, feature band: 1.14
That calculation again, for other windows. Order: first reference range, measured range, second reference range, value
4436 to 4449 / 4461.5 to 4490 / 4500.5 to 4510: -3.2 angstrom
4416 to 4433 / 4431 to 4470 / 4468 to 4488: 5.5 angstrom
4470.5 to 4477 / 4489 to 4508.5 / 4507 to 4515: 1.9 angstrom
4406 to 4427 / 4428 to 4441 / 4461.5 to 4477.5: 2.4 angstrom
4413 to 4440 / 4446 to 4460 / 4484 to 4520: 0.1 angstrom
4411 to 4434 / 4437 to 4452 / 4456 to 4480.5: 0.4 angstrom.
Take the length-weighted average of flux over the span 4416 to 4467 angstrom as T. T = 1.03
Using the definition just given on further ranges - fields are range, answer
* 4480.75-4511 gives 1.32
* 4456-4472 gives 1.08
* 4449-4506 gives 1.25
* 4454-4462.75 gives 0.903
